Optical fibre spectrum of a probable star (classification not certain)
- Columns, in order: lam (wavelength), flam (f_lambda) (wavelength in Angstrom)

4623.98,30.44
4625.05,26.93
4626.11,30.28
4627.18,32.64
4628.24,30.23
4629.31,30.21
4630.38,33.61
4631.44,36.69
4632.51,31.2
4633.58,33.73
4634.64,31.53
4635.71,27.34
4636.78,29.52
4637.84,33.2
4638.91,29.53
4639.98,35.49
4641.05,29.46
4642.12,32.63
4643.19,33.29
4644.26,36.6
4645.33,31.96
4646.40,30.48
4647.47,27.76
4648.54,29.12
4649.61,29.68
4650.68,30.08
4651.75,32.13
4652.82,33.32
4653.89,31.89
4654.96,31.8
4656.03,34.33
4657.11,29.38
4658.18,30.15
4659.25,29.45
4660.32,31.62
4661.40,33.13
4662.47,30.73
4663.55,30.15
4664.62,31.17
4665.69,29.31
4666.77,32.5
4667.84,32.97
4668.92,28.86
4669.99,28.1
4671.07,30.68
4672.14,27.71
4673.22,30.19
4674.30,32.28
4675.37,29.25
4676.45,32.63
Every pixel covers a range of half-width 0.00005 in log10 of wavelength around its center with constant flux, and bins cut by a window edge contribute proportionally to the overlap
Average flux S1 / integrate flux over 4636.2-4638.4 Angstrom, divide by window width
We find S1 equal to 31.3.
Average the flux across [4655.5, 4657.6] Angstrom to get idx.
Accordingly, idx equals 31.8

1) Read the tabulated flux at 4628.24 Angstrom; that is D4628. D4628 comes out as 30.23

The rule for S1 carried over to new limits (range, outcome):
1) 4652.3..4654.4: 32.6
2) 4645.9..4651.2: 29.4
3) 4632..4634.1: 32.4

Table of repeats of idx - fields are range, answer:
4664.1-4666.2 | 30.3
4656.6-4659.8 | 29.7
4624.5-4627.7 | 29.9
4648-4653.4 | 30.9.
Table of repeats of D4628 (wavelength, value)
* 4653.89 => 31.89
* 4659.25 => 29.45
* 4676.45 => 32.63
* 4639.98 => 35.49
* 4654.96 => 31.8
